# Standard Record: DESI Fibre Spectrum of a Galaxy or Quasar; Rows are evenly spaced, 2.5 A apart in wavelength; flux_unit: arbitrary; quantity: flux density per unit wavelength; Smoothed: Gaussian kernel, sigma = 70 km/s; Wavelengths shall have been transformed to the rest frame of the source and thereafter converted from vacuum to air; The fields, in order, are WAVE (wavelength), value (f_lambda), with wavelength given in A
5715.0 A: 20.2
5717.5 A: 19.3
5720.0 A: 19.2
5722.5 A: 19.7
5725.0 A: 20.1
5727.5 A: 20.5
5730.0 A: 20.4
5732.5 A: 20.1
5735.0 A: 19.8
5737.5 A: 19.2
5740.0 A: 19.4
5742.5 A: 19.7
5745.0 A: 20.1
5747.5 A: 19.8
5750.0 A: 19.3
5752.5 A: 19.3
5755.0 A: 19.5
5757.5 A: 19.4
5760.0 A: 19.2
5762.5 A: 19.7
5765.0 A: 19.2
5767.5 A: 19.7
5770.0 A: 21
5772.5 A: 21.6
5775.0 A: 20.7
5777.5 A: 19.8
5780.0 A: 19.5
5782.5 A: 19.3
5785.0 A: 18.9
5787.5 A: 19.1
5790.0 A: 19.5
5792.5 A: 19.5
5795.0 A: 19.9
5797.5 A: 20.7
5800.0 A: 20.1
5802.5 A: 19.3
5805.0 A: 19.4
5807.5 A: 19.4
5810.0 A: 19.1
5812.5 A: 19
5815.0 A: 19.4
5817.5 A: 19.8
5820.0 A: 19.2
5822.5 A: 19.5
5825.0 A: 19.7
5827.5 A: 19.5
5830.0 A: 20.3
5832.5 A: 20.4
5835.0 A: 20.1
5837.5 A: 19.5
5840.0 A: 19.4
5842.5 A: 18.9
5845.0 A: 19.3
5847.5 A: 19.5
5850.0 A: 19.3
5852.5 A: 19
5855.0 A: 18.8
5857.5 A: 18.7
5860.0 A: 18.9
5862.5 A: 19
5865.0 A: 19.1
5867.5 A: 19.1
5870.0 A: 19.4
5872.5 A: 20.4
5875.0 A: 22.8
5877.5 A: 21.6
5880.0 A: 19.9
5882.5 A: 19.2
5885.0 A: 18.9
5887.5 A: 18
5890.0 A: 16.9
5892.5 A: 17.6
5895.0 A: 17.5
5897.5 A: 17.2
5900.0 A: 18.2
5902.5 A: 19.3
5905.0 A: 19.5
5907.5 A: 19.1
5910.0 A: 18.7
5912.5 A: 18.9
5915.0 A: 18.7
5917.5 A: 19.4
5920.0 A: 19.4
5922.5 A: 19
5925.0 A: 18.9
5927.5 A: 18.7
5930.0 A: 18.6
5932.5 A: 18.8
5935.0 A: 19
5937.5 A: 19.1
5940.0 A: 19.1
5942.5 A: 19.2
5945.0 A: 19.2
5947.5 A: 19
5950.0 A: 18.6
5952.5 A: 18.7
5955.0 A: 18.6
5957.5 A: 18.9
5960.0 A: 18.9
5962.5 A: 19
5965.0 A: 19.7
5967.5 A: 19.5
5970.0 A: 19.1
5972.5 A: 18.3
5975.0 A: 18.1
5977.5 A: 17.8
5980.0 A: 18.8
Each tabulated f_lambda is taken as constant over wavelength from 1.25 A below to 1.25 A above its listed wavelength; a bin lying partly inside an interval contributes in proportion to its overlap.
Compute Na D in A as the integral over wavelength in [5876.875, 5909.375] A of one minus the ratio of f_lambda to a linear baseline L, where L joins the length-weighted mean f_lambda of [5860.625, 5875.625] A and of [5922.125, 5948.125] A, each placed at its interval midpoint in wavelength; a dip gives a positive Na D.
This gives 1.44 A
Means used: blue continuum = 19.8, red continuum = 19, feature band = 18.6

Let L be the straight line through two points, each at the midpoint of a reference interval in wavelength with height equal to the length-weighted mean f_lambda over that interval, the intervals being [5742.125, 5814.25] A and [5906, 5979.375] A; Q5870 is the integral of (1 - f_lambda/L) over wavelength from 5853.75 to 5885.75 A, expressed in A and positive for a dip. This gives -0.74 A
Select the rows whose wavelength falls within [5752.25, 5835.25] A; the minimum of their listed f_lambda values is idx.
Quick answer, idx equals 18.9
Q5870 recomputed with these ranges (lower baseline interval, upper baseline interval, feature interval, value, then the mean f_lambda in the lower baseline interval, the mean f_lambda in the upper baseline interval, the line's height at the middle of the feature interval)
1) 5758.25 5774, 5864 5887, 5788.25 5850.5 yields 1.35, 20.1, 20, 20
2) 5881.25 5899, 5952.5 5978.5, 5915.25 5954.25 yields -1.14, 17.9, 18.8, 18.4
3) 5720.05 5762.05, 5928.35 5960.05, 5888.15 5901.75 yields 1.08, 19.7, 18.9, 19.1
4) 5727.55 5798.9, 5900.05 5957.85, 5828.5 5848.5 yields -0.28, 19.8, 19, 19.4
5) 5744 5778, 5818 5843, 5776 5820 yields 0.58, 19.9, 19.7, 19.8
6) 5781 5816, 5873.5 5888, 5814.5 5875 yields 1.14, 19.5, 20.2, 19.9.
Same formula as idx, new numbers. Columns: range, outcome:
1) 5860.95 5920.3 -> 16.9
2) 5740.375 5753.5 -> 19.3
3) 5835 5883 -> 18.7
